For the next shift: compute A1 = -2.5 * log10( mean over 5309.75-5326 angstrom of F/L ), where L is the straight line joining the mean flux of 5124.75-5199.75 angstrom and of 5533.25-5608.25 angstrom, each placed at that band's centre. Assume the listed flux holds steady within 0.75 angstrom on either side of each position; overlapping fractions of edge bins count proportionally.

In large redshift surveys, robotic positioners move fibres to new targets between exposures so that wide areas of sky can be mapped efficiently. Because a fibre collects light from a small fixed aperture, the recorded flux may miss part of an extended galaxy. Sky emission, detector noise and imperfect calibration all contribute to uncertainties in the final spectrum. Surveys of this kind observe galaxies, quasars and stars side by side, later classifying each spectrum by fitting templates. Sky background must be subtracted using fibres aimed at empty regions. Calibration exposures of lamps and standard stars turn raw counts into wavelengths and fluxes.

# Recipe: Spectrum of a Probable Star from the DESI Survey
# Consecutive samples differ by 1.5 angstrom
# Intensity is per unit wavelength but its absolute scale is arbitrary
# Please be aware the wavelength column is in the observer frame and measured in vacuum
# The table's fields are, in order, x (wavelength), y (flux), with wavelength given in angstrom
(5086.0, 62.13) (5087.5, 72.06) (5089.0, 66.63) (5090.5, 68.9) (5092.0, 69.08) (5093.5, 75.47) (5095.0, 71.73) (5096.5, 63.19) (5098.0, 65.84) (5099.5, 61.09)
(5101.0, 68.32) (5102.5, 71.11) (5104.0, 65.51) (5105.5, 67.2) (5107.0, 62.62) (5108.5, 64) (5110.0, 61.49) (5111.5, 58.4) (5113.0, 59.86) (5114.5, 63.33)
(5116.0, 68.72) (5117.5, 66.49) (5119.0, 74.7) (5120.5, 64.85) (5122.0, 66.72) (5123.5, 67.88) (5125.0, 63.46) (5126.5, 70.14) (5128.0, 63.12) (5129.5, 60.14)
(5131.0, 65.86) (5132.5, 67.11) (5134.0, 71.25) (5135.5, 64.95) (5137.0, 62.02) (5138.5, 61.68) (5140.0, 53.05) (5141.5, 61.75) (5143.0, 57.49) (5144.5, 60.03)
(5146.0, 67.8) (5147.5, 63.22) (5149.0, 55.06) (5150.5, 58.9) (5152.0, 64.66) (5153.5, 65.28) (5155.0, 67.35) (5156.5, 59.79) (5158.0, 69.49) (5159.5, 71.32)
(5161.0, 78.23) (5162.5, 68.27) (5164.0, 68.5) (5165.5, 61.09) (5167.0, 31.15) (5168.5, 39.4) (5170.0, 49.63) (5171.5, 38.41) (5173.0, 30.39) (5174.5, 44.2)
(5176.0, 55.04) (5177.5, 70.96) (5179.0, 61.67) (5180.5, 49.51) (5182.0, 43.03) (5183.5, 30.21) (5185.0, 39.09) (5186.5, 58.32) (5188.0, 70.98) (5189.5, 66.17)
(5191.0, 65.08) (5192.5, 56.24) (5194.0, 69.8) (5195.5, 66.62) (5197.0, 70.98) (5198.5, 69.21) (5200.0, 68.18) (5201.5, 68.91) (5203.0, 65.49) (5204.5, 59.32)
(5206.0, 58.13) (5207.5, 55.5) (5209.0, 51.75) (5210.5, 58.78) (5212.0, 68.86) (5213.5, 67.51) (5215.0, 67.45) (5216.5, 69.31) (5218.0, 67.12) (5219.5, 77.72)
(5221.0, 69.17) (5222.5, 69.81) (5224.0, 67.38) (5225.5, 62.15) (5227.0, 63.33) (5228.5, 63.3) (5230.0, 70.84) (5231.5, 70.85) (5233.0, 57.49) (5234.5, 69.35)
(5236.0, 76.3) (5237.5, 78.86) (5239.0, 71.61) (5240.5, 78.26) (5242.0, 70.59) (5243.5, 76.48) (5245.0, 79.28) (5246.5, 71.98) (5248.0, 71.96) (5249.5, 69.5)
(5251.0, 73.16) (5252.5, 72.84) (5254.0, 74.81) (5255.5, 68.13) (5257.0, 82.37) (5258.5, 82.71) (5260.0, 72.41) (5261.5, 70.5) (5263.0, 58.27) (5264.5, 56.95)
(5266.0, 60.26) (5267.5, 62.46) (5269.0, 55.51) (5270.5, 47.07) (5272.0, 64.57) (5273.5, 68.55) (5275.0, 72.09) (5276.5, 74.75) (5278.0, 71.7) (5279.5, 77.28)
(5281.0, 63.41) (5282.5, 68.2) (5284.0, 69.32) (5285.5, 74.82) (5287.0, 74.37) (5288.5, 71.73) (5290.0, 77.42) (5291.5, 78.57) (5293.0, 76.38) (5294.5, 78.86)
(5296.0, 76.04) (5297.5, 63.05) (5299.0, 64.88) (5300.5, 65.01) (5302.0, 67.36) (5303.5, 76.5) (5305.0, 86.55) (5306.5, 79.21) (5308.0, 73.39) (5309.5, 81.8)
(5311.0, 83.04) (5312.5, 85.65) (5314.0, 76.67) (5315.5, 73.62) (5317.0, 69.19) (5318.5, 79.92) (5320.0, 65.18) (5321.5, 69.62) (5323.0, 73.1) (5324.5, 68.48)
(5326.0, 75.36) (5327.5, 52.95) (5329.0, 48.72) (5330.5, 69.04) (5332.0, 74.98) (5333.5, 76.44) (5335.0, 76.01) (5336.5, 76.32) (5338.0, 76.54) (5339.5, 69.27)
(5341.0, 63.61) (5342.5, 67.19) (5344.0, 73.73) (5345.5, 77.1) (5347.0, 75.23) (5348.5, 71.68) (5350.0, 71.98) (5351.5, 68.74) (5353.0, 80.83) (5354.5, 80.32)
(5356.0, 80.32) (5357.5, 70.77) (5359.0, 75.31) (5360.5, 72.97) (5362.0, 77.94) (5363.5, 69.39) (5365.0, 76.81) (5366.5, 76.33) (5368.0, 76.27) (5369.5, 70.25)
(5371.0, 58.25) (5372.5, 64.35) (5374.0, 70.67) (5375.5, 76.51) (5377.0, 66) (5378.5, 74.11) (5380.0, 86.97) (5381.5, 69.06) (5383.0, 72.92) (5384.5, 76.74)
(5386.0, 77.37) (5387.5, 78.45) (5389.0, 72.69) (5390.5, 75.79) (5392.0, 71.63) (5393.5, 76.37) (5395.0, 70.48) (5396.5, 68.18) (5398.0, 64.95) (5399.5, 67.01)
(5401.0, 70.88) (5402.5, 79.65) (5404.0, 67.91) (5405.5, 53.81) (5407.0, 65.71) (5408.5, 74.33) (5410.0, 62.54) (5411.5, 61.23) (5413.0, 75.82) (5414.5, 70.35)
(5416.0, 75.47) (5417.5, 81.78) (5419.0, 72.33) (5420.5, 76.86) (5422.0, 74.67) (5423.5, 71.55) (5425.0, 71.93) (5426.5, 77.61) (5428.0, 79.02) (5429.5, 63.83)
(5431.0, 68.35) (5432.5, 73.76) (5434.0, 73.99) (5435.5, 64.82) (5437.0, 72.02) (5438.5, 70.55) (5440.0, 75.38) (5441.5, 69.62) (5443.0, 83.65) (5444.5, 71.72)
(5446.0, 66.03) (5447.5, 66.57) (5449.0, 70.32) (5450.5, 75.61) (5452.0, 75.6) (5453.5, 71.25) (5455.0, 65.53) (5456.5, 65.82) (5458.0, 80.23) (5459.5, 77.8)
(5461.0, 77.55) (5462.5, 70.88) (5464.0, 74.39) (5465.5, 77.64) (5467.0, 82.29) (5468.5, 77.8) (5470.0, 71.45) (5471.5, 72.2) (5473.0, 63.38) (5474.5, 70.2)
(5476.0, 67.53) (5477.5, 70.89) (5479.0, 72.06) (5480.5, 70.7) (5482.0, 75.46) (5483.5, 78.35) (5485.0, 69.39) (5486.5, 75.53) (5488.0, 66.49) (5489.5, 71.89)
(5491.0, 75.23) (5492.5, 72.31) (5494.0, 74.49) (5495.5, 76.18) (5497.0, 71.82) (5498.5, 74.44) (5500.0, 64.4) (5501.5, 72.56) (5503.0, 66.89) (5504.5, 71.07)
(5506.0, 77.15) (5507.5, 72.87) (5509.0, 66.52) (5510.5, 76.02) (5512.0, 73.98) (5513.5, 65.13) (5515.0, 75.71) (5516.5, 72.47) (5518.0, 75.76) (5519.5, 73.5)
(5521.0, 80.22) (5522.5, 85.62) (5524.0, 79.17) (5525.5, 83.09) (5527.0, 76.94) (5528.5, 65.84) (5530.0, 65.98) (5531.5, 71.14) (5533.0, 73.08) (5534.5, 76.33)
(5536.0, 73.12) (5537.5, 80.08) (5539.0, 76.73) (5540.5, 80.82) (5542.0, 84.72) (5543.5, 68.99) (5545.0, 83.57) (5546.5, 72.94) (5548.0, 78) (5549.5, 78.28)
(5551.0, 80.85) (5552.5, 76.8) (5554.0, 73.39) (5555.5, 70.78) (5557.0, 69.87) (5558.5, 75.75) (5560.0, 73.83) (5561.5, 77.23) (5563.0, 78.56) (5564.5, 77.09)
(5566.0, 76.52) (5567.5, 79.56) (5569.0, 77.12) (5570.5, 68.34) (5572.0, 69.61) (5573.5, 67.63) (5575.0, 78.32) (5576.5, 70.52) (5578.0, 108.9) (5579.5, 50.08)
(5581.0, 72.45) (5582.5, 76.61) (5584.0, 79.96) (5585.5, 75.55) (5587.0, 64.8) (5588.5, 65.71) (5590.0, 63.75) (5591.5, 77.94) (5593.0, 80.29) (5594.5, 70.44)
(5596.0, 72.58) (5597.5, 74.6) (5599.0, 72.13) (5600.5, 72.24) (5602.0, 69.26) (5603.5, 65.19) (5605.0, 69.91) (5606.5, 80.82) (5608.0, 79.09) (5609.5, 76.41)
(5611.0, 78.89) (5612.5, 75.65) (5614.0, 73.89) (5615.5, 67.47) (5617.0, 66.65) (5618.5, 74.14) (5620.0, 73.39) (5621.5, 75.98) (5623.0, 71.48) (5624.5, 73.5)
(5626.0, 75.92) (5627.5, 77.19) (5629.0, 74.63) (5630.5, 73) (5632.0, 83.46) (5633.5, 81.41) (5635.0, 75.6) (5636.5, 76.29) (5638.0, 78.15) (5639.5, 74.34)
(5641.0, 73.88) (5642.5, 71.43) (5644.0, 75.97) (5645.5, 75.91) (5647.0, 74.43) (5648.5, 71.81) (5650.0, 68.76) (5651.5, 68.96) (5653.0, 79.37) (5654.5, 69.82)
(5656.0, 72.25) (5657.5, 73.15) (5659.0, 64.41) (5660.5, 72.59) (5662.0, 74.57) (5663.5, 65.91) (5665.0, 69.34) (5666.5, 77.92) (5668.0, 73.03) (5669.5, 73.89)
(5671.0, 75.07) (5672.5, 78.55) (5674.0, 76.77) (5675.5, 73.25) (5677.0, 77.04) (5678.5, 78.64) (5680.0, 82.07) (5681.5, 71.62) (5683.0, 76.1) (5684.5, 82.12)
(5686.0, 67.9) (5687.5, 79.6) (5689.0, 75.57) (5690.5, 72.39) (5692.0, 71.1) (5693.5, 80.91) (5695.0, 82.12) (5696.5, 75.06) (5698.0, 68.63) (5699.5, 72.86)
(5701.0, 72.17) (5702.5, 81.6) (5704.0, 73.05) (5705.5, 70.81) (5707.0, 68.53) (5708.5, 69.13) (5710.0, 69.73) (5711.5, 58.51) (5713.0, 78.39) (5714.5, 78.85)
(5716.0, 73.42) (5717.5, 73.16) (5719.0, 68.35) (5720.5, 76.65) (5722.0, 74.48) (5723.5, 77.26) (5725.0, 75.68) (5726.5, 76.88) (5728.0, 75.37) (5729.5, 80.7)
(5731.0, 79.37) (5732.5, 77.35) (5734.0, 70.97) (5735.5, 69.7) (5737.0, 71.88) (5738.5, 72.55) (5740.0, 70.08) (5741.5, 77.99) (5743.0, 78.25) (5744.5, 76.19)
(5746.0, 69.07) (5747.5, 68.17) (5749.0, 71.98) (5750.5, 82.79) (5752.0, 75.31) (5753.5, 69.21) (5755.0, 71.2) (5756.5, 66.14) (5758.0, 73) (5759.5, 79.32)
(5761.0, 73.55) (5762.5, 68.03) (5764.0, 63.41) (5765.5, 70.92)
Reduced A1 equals -0.15 mag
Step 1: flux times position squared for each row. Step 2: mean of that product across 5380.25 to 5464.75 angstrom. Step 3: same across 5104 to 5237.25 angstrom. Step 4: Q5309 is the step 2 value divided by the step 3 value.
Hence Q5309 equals 1.27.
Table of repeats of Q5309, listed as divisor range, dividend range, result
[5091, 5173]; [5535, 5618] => 1.40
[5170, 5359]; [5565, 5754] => 1.25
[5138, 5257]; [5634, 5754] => 1.40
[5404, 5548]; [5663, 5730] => 1.10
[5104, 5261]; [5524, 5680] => 1.36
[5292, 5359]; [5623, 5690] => 1.15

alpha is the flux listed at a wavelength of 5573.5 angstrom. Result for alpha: 67.63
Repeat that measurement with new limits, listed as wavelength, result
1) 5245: 79.28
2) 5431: 68.35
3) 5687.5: 79.6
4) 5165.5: 61.09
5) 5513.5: 65.13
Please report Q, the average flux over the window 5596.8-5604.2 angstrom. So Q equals 70.7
